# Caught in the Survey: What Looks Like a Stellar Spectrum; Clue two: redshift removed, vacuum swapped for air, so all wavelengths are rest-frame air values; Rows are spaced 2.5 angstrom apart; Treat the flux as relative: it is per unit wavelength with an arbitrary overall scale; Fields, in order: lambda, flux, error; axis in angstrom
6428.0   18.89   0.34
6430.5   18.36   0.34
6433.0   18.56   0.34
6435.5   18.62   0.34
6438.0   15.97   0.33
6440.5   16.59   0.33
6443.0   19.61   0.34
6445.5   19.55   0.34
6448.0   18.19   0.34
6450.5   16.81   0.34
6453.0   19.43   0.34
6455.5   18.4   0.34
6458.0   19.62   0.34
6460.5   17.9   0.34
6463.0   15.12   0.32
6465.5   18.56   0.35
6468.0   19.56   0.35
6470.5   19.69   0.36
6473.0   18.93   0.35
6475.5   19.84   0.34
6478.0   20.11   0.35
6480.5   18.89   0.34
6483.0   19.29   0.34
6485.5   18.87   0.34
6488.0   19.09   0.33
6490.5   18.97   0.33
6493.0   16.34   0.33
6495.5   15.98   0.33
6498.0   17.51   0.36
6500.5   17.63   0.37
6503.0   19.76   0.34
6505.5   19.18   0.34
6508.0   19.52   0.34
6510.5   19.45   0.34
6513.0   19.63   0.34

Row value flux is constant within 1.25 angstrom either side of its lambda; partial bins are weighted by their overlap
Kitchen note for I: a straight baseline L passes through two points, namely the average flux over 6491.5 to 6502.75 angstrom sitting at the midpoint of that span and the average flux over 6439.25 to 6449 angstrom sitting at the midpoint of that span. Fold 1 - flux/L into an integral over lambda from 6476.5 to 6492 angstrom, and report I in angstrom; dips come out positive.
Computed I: -1.5 angstrom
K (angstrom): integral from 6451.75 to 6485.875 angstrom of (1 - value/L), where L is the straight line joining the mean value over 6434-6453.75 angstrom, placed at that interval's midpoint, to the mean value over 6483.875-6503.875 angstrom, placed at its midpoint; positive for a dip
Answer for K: -1.6 angstrom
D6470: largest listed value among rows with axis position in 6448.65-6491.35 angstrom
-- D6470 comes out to 20.11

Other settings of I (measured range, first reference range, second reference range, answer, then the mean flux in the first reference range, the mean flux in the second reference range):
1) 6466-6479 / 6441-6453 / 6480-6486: -0.46 angstrom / 18.5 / 19.1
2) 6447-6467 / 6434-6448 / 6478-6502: 0.11 angstrom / 18.1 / 18.2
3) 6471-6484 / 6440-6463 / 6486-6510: -0.80 angstrom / 18.3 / 18.3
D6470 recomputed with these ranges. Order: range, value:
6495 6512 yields 19.76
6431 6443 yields 19.61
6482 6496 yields 19.29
